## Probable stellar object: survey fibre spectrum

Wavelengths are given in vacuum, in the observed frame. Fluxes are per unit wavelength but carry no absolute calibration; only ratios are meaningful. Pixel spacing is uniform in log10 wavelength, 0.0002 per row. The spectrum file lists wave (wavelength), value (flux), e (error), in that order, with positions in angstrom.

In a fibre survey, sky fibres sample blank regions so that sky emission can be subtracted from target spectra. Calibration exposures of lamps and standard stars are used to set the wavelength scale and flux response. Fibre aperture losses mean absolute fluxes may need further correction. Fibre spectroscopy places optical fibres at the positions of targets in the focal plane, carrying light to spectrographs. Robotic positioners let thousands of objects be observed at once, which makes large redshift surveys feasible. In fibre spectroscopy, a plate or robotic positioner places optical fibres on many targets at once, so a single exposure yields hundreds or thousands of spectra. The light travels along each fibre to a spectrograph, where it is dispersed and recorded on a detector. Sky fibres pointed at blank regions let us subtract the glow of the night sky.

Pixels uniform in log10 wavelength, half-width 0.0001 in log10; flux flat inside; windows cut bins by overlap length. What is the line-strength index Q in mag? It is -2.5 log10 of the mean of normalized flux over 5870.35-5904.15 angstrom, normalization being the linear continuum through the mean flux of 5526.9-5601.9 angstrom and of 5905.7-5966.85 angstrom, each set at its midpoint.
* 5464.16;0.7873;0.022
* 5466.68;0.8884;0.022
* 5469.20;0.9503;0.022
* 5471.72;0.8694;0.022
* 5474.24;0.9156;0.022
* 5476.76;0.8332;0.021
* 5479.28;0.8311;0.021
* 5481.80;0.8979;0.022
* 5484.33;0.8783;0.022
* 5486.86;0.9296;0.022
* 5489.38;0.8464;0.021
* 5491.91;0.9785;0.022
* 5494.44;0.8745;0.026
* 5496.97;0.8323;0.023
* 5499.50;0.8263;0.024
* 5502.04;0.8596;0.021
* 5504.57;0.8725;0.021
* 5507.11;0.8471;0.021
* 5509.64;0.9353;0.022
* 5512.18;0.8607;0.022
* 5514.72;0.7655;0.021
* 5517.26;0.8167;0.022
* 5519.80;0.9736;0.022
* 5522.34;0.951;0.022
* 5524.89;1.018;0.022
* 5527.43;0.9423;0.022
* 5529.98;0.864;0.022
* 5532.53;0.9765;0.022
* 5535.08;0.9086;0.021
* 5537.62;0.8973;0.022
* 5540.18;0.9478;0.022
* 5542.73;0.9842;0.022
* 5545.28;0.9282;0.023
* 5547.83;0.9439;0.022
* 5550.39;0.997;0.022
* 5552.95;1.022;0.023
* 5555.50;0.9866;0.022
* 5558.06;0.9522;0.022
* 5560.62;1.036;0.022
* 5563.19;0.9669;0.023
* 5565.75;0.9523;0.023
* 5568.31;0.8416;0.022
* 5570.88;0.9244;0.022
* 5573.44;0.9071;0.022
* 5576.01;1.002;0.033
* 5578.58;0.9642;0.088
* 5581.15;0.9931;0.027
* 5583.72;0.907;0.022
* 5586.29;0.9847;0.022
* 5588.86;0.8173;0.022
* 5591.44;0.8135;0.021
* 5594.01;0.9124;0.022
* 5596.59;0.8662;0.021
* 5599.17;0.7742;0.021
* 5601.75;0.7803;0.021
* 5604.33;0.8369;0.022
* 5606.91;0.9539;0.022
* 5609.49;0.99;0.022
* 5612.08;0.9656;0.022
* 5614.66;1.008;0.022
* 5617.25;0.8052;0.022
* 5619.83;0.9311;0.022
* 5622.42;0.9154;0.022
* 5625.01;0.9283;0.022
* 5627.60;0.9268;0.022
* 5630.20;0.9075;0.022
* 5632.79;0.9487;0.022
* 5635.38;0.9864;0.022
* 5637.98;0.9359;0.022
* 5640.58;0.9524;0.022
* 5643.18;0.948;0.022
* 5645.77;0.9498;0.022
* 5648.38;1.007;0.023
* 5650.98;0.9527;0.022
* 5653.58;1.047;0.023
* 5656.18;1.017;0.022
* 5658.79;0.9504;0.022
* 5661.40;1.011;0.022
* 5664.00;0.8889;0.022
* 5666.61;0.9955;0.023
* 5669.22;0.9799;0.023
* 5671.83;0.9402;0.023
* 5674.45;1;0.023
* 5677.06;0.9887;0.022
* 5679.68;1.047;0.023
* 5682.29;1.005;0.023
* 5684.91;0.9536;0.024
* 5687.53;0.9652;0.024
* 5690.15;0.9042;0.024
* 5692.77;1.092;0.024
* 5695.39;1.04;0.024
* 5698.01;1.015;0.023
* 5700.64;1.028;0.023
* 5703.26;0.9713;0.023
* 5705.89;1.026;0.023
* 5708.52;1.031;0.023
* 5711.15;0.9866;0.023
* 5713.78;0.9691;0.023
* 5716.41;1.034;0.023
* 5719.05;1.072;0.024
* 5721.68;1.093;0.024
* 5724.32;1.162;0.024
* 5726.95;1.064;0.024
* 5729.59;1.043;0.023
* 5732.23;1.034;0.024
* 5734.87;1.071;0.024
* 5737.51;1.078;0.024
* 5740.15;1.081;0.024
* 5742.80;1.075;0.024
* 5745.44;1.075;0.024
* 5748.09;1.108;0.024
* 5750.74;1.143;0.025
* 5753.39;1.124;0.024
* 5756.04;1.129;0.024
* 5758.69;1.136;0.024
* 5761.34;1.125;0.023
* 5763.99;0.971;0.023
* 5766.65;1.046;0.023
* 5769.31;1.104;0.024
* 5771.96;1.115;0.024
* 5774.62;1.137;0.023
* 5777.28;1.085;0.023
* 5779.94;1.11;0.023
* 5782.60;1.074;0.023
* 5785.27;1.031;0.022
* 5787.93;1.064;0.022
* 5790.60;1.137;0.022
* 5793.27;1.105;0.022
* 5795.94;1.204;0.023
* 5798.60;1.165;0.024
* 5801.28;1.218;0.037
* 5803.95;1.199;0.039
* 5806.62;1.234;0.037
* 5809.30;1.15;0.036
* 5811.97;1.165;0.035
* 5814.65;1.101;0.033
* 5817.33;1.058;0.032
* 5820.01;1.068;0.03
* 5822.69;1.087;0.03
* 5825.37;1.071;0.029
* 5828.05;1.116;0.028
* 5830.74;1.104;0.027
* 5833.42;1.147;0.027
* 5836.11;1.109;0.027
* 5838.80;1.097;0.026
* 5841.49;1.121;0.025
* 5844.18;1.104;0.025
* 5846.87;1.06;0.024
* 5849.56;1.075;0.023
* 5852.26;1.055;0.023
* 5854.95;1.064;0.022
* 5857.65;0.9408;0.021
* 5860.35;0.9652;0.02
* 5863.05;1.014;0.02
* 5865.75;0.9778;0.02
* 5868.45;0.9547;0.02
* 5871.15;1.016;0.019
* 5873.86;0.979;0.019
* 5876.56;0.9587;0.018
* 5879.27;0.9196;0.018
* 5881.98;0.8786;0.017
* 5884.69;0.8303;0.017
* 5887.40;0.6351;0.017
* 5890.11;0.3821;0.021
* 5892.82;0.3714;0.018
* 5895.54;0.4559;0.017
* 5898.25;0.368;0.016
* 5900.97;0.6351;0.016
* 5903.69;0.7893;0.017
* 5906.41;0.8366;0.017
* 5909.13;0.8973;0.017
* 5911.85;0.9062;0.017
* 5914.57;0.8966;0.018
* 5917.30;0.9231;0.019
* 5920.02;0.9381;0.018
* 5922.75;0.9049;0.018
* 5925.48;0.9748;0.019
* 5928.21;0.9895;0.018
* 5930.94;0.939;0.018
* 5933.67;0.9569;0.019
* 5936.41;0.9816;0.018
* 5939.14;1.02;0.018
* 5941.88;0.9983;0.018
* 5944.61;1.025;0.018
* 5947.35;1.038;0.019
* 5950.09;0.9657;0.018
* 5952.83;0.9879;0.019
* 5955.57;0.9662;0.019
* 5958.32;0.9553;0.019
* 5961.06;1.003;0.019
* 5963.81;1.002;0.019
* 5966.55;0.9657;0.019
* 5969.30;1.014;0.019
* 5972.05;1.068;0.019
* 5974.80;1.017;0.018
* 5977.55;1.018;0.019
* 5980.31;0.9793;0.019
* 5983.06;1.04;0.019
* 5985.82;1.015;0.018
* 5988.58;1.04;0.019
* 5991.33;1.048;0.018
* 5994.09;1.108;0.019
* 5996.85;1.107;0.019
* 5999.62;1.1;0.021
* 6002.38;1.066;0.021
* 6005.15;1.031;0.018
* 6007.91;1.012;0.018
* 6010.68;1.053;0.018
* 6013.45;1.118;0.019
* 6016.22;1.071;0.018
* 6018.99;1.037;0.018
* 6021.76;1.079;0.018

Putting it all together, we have 0.34 mag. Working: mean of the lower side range 0.928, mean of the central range 0.702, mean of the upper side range 0.961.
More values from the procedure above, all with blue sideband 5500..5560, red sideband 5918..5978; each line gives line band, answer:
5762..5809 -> -0.16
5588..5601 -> 0.12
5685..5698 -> -0.06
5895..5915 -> 0.33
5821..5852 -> -0.13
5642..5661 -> -0.05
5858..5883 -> 0.01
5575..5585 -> -0.04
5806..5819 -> -0.17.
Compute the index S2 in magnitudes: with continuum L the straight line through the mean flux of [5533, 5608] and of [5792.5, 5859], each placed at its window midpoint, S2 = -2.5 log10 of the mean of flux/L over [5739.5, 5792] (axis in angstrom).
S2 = -0.03 mag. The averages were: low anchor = 0.925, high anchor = 1.11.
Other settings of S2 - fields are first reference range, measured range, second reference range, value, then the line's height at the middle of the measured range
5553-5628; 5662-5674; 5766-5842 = 0.038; 0.992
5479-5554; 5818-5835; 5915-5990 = -0.139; 0.965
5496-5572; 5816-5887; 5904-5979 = -0.073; 0.957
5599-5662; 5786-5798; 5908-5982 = -0.175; 0.958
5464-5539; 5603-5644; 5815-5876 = 0.016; 0.947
